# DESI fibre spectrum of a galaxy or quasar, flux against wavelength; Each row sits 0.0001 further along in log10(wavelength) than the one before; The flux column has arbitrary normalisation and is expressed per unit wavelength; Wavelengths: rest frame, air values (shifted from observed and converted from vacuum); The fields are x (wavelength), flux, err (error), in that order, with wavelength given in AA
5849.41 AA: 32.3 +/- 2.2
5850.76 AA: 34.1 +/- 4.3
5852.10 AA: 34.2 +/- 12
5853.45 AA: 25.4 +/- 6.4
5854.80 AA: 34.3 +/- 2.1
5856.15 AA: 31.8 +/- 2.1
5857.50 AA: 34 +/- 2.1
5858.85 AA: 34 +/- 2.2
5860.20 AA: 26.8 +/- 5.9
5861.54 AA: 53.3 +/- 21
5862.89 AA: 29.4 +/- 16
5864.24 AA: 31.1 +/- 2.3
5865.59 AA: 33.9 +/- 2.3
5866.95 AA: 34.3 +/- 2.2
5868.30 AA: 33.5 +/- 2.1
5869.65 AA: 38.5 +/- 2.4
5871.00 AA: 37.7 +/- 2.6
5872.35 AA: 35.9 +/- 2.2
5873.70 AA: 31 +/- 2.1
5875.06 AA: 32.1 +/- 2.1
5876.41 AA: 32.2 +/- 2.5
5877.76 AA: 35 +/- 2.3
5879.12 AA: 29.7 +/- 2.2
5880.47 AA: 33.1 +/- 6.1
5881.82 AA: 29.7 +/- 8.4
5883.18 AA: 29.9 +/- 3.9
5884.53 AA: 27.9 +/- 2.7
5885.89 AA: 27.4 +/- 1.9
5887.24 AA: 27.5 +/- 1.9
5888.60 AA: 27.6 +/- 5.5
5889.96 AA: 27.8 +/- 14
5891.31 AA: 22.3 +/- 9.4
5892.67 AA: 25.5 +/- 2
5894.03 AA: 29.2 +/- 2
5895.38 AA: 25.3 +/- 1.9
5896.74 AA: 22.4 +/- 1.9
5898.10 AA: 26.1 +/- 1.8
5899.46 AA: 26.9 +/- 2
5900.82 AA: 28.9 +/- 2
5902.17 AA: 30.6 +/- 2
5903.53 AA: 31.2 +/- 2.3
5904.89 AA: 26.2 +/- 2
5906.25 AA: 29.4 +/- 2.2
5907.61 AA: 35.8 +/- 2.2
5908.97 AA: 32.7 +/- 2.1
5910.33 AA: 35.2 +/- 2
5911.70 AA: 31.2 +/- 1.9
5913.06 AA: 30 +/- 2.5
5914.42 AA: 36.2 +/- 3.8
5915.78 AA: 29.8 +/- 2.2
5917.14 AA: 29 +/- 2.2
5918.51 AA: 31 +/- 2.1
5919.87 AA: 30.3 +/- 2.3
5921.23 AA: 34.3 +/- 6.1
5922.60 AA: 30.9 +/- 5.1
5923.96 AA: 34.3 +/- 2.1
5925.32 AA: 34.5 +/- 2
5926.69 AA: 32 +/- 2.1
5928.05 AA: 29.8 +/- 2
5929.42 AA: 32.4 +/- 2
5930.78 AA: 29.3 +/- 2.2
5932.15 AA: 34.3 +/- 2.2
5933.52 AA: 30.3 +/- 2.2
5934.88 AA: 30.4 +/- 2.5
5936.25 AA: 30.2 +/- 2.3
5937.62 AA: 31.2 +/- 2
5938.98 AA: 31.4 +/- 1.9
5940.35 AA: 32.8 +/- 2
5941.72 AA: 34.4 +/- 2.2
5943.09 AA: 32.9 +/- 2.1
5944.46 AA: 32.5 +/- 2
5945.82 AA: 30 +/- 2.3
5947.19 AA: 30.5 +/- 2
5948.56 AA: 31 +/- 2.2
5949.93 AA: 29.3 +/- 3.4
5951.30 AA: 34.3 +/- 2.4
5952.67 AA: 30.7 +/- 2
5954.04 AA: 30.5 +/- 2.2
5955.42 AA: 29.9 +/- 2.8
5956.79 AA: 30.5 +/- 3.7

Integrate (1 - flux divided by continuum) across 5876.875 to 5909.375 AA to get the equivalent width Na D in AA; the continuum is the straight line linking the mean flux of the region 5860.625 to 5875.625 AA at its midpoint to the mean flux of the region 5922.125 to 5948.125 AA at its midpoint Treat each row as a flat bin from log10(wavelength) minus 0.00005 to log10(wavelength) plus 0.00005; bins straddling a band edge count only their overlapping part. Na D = 5.1 AA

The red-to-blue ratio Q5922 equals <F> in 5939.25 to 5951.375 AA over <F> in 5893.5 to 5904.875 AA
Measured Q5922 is 1.16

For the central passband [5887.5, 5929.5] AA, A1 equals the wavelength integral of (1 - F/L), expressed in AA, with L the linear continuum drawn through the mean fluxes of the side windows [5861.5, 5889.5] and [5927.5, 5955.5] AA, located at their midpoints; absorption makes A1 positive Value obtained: 2.6 AA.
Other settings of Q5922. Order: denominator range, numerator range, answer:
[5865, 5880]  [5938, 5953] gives 0.94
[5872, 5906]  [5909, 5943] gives 1.11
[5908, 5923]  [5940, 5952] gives 1.00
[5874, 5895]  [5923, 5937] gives 1.09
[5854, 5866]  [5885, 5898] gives 0.76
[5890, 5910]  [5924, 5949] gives 1.13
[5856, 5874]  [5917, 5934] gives 0.91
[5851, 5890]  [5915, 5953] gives 0.97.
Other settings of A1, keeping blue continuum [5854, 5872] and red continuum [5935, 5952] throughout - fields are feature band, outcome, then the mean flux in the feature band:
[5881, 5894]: 2.5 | 27.4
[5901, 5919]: 0.9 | 31.3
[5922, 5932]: 0.1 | 32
